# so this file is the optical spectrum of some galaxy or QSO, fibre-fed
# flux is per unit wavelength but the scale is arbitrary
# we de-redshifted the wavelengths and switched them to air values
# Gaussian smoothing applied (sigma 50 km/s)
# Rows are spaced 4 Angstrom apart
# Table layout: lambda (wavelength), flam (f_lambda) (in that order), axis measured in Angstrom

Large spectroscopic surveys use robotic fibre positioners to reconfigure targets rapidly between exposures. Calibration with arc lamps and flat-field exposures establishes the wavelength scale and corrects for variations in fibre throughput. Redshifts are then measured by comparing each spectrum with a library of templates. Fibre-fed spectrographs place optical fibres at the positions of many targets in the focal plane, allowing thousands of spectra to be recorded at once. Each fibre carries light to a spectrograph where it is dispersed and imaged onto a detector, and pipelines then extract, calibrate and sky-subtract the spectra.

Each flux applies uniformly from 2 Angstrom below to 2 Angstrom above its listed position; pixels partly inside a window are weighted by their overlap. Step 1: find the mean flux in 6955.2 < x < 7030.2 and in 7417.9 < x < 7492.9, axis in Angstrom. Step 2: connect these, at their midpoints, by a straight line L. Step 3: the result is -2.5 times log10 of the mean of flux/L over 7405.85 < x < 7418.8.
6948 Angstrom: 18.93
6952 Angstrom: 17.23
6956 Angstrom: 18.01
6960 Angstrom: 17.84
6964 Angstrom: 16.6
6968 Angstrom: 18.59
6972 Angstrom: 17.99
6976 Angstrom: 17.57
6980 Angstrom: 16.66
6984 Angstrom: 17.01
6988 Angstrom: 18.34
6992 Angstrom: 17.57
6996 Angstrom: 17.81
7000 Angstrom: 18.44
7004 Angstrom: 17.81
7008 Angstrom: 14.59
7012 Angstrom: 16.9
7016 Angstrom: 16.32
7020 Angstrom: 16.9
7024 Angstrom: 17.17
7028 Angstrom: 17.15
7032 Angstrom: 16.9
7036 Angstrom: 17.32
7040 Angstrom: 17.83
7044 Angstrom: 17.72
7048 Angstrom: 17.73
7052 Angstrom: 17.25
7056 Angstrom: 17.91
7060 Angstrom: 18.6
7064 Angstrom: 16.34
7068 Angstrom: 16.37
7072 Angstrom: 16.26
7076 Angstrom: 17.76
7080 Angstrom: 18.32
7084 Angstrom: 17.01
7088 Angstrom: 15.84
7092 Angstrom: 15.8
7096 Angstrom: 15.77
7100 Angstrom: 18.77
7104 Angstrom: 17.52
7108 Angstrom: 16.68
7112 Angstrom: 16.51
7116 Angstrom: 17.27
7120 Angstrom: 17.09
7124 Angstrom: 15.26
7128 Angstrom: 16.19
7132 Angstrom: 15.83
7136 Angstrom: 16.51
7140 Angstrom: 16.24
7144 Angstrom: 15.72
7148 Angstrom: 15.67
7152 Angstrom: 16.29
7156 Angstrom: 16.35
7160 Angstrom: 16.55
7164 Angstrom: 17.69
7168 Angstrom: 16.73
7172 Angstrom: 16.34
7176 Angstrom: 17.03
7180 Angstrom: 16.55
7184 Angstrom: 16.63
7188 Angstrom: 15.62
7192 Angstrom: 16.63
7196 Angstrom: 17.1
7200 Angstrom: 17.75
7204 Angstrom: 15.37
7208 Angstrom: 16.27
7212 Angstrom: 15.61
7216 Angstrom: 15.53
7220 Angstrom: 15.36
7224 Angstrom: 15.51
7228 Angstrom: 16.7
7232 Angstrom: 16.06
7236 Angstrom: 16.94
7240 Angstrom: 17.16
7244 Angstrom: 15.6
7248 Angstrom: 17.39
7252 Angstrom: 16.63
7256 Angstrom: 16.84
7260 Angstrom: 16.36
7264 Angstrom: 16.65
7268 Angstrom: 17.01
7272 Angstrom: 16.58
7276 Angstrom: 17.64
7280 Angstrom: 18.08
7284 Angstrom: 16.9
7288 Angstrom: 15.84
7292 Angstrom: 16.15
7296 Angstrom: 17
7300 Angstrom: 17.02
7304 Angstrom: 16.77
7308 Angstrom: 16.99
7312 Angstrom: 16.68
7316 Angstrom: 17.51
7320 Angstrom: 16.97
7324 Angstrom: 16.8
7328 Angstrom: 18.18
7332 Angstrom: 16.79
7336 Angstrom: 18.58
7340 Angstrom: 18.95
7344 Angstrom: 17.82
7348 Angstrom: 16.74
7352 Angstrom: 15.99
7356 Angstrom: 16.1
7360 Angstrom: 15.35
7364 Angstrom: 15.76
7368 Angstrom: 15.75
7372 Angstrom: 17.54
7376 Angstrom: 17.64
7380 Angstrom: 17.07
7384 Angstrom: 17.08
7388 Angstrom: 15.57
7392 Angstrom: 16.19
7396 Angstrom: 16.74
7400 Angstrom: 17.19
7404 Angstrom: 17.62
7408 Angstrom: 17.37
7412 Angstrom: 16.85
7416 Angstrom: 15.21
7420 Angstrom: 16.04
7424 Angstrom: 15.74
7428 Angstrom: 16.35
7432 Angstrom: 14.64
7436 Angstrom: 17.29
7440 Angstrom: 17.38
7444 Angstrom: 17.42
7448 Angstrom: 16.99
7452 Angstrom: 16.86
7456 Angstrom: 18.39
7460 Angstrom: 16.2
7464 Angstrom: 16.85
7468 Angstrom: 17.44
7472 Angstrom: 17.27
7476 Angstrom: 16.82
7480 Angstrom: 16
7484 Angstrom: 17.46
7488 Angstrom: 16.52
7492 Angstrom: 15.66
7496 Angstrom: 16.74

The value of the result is 0.020 mag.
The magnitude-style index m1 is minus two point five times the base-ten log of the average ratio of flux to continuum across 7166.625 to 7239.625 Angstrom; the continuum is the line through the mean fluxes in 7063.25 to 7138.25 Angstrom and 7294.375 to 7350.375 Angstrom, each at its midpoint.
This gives 0.04 mag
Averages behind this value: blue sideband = 16.7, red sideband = 17.3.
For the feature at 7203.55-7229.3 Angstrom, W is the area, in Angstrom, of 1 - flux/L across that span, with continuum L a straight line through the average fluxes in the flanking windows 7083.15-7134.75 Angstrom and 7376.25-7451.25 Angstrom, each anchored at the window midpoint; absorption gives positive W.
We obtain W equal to 1.3 Angstrom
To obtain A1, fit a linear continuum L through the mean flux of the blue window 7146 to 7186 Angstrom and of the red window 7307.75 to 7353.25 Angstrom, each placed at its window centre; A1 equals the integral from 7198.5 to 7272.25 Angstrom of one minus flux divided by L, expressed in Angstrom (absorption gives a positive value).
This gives 2.4 Angstrom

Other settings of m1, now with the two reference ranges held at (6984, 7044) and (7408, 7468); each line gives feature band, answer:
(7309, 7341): -0.044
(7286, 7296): 0.043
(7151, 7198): 0.024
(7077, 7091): 0.007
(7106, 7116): 0.023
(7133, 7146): 0.060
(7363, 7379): -0.001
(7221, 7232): 0.060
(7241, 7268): 0.017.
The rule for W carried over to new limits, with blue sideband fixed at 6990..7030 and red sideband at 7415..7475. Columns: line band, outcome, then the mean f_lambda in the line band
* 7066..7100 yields 0.5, 16.8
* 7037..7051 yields -0.5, 17.7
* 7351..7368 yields 1.0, 15.8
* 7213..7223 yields 0.8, 15.5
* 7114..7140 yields 0.9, 16.3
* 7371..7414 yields -0.6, 17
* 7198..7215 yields 0.7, 16.2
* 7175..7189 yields 0.4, 16.5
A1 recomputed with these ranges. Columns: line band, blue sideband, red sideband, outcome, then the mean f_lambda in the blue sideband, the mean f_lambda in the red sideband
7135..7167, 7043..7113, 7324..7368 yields 1.30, 17.1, 17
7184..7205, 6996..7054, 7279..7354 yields 0.72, 17.2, 17.1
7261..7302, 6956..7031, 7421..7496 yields 0.18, 17.3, 16.7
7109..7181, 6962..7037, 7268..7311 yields 2.67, 17.2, 16.9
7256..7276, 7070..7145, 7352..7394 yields -0.33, 16.7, 16.4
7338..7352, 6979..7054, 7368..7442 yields -0.72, 17.2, 16.6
